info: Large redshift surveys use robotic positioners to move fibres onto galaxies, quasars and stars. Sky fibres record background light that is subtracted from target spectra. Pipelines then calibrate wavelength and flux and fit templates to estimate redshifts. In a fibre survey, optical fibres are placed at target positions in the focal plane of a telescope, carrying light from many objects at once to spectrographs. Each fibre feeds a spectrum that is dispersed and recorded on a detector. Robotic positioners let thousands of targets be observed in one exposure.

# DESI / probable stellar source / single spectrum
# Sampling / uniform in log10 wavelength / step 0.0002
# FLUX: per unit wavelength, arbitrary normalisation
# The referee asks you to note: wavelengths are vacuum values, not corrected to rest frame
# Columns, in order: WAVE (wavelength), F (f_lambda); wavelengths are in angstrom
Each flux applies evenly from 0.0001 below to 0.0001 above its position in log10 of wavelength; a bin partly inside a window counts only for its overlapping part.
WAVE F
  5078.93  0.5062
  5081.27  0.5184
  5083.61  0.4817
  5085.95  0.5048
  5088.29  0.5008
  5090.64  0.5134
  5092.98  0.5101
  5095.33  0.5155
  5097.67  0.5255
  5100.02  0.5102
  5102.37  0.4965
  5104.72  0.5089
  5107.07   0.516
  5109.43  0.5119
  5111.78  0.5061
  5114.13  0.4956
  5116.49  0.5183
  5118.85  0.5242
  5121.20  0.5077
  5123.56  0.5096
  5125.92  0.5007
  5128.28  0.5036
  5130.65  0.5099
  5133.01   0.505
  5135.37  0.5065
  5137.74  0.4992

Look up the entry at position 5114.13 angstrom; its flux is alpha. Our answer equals 0.4956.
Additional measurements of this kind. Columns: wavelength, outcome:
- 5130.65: 0.5099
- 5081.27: 0.5184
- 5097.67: 0.5255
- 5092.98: 0.5101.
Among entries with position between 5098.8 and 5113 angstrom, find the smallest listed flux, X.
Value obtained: 0.4965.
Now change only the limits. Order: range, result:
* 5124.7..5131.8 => 0.5007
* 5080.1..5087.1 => 0.4817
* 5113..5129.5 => 0.4956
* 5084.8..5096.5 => 0.5008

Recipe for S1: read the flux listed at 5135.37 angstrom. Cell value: 0.5065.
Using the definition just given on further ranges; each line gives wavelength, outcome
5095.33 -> 0.5155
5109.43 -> 0.5119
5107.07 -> 0.516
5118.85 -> 0.5242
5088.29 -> 0.5008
